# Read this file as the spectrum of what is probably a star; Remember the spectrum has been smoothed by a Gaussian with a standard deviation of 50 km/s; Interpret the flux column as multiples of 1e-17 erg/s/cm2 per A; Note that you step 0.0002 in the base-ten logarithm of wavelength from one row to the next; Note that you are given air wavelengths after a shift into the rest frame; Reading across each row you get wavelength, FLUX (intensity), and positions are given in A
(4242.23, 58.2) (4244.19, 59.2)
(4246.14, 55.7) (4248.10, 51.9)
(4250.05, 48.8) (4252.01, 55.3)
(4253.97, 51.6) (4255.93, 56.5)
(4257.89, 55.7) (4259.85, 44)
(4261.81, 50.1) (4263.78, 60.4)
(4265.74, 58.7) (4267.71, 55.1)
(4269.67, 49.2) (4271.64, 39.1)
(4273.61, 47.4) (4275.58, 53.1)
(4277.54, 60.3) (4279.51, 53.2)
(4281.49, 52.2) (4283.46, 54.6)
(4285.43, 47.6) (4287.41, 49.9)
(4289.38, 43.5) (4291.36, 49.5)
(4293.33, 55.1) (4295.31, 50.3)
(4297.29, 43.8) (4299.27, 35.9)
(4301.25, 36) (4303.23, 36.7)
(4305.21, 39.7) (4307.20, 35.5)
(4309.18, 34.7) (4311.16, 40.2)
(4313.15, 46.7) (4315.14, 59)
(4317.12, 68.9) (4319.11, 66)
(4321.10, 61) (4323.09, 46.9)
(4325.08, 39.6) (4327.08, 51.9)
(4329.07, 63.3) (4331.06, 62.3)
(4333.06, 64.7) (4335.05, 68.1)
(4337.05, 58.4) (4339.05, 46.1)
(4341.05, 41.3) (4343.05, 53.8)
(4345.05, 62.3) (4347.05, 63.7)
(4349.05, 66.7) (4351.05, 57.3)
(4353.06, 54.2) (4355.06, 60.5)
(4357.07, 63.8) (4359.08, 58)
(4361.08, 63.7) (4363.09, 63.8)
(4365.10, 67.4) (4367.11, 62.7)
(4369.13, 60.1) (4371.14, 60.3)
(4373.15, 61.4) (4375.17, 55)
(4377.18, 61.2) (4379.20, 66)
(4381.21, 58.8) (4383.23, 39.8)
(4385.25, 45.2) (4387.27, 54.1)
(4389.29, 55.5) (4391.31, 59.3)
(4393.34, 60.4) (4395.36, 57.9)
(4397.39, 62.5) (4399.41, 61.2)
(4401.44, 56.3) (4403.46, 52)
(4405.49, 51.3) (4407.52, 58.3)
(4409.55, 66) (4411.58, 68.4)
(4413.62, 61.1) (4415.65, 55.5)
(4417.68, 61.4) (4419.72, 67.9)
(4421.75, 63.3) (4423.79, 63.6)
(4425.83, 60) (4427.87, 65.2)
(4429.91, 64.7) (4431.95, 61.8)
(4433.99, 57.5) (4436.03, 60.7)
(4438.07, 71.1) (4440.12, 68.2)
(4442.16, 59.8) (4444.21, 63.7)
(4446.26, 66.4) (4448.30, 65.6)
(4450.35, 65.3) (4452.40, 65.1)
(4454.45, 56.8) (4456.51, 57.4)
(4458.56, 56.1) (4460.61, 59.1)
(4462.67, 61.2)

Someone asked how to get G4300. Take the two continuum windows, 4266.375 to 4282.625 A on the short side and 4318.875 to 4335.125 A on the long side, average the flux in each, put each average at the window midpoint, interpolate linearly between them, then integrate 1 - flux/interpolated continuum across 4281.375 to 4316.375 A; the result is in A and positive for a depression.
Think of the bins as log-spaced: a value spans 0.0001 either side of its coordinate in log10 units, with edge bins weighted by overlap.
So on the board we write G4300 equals 5.8 A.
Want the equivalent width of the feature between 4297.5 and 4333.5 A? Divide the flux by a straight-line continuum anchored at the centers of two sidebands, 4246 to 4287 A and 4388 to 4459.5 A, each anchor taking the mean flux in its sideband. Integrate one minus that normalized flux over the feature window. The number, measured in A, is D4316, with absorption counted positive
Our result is 4.0 A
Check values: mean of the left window 52.3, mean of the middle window 49.1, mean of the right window 61.3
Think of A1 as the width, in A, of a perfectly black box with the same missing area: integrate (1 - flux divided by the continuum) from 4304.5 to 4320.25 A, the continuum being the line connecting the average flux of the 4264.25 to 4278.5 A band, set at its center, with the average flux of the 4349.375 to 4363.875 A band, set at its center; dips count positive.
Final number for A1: 1.99 A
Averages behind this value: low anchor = 52.2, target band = 49.1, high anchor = 60.4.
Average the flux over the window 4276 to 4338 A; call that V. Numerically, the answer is 50.9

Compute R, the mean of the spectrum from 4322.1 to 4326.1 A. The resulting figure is 43.2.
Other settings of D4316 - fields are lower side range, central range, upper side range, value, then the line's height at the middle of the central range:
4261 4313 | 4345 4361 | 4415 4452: -1.8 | 54.6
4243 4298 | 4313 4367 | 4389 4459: -2.4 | 56.2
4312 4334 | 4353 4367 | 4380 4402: -1.5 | 56.3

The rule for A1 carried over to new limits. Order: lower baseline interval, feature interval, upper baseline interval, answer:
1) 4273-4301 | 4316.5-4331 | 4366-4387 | -1.20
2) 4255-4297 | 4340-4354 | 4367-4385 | -0.29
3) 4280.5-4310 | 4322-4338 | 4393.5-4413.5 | -2.48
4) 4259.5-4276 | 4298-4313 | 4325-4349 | 4.63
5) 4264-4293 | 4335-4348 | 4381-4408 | -0.49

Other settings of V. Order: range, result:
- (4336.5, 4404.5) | 58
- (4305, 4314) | 39.2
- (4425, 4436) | 61.8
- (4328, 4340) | 60.5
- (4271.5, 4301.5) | 48.8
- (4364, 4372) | 62.6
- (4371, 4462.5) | 60.2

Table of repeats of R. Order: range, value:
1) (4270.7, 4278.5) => 50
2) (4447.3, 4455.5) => 63.1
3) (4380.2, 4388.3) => 49.5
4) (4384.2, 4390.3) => 51.5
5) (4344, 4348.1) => 63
